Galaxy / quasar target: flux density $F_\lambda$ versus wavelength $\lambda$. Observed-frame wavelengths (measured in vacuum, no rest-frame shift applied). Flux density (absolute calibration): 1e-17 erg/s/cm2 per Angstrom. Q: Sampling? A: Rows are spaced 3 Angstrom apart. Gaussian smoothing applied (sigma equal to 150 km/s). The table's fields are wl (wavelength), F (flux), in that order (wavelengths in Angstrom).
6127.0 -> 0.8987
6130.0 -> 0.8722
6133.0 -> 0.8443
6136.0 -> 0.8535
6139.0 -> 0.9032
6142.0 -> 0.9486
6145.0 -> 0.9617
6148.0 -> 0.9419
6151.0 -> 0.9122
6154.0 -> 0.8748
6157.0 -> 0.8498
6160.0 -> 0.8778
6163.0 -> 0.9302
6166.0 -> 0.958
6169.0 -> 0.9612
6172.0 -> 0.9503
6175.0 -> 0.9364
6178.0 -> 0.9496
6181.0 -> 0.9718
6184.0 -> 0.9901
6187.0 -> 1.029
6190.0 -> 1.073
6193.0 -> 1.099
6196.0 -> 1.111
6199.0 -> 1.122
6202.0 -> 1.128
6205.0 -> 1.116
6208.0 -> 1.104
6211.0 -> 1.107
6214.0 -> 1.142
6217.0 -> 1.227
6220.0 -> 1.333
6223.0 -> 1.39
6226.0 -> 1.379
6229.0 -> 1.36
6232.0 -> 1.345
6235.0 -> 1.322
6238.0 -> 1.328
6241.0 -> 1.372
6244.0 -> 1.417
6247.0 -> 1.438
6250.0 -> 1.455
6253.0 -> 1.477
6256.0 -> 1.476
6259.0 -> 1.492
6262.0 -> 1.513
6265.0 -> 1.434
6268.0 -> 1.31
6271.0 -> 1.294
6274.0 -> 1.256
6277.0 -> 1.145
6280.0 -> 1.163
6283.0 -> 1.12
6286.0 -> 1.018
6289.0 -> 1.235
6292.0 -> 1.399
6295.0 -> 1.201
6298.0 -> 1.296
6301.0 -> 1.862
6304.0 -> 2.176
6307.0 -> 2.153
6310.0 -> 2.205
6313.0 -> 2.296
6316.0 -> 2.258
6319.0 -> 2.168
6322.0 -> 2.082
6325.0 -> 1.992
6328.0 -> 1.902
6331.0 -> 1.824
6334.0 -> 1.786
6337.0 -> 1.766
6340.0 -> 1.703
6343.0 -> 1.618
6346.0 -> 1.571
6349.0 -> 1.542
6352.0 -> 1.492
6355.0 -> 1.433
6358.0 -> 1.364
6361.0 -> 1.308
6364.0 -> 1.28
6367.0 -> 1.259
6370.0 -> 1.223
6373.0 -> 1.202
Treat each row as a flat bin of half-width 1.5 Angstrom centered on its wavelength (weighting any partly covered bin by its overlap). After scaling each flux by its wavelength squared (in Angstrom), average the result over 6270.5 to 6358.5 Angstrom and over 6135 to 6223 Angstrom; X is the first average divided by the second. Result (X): 1.69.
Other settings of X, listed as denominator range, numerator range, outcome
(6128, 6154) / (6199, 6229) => 1.38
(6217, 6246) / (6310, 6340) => 1.52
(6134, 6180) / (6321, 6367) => 1.88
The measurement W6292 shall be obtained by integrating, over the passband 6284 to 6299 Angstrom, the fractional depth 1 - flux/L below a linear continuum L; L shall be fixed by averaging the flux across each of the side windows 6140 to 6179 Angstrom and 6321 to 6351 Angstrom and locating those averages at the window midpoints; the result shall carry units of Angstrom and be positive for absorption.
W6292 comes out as 3.2 Angstrom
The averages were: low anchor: 0.927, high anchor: 1.77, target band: 1.22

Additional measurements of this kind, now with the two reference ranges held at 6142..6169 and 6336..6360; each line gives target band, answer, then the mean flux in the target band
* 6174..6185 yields 0.39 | 0.962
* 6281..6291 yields 1.54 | 1.14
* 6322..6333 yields -3.27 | 1.92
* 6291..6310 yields -4.50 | 1.73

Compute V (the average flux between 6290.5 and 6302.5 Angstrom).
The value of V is 1.44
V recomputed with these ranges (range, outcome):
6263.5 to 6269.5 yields 1.37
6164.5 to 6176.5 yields 0.951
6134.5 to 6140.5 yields 0.878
